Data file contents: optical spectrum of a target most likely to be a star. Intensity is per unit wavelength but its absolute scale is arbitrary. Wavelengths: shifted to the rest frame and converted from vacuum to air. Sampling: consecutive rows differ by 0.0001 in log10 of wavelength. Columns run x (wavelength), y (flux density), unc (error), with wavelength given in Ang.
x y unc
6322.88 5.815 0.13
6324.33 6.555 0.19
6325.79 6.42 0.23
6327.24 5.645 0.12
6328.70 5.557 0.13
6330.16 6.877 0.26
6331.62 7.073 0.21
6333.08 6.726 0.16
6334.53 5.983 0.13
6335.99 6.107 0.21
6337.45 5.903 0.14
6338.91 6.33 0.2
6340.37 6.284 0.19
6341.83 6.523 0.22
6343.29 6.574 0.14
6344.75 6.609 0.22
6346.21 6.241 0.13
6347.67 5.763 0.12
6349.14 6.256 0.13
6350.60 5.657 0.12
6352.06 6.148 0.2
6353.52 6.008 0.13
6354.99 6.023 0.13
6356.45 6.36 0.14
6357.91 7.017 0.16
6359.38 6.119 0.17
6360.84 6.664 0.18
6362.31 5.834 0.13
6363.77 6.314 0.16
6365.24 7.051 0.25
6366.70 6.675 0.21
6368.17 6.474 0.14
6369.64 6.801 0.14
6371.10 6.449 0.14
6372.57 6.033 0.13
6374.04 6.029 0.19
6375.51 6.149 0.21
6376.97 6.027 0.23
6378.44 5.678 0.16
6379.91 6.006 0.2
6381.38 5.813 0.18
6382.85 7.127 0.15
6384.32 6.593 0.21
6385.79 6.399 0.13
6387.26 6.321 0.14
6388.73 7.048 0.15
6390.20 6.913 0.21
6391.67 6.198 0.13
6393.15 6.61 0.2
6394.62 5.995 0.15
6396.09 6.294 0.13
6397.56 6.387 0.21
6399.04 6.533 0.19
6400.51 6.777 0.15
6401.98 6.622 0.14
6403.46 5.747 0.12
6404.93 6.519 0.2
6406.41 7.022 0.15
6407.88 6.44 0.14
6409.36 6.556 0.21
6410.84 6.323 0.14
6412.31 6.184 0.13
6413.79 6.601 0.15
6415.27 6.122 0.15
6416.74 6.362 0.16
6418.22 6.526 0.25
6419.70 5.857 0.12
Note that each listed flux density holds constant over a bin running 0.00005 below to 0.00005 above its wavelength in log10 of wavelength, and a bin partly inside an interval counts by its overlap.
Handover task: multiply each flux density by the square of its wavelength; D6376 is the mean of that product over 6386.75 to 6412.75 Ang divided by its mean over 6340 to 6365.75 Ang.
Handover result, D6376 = 1.04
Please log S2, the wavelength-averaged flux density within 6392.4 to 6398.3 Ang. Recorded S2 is 6.32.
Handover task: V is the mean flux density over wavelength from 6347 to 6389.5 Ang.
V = 6.31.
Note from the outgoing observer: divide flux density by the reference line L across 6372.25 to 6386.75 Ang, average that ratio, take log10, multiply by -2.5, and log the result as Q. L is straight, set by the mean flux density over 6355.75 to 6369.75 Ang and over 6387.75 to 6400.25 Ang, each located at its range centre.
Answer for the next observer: 0.05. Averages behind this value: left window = 6.52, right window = 6.5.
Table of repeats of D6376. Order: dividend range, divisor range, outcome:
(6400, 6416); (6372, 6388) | 1.05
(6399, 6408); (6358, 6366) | 1.03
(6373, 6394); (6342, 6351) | 1.03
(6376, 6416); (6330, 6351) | 1.03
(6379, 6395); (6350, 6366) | 1.03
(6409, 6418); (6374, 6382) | 1.08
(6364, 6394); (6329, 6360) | 1.03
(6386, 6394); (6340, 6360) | 1.07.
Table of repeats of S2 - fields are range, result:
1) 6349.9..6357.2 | 6.05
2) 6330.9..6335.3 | 6.6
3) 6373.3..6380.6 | 5.98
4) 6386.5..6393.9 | 6.61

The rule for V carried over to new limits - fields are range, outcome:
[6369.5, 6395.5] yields 6.33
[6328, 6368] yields 6.32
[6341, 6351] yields 6.25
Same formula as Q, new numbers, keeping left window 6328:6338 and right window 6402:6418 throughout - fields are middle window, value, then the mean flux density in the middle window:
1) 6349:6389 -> 0.01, 6.32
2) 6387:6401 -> -0.02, 6.51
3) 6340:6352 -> 0.02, 6.23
